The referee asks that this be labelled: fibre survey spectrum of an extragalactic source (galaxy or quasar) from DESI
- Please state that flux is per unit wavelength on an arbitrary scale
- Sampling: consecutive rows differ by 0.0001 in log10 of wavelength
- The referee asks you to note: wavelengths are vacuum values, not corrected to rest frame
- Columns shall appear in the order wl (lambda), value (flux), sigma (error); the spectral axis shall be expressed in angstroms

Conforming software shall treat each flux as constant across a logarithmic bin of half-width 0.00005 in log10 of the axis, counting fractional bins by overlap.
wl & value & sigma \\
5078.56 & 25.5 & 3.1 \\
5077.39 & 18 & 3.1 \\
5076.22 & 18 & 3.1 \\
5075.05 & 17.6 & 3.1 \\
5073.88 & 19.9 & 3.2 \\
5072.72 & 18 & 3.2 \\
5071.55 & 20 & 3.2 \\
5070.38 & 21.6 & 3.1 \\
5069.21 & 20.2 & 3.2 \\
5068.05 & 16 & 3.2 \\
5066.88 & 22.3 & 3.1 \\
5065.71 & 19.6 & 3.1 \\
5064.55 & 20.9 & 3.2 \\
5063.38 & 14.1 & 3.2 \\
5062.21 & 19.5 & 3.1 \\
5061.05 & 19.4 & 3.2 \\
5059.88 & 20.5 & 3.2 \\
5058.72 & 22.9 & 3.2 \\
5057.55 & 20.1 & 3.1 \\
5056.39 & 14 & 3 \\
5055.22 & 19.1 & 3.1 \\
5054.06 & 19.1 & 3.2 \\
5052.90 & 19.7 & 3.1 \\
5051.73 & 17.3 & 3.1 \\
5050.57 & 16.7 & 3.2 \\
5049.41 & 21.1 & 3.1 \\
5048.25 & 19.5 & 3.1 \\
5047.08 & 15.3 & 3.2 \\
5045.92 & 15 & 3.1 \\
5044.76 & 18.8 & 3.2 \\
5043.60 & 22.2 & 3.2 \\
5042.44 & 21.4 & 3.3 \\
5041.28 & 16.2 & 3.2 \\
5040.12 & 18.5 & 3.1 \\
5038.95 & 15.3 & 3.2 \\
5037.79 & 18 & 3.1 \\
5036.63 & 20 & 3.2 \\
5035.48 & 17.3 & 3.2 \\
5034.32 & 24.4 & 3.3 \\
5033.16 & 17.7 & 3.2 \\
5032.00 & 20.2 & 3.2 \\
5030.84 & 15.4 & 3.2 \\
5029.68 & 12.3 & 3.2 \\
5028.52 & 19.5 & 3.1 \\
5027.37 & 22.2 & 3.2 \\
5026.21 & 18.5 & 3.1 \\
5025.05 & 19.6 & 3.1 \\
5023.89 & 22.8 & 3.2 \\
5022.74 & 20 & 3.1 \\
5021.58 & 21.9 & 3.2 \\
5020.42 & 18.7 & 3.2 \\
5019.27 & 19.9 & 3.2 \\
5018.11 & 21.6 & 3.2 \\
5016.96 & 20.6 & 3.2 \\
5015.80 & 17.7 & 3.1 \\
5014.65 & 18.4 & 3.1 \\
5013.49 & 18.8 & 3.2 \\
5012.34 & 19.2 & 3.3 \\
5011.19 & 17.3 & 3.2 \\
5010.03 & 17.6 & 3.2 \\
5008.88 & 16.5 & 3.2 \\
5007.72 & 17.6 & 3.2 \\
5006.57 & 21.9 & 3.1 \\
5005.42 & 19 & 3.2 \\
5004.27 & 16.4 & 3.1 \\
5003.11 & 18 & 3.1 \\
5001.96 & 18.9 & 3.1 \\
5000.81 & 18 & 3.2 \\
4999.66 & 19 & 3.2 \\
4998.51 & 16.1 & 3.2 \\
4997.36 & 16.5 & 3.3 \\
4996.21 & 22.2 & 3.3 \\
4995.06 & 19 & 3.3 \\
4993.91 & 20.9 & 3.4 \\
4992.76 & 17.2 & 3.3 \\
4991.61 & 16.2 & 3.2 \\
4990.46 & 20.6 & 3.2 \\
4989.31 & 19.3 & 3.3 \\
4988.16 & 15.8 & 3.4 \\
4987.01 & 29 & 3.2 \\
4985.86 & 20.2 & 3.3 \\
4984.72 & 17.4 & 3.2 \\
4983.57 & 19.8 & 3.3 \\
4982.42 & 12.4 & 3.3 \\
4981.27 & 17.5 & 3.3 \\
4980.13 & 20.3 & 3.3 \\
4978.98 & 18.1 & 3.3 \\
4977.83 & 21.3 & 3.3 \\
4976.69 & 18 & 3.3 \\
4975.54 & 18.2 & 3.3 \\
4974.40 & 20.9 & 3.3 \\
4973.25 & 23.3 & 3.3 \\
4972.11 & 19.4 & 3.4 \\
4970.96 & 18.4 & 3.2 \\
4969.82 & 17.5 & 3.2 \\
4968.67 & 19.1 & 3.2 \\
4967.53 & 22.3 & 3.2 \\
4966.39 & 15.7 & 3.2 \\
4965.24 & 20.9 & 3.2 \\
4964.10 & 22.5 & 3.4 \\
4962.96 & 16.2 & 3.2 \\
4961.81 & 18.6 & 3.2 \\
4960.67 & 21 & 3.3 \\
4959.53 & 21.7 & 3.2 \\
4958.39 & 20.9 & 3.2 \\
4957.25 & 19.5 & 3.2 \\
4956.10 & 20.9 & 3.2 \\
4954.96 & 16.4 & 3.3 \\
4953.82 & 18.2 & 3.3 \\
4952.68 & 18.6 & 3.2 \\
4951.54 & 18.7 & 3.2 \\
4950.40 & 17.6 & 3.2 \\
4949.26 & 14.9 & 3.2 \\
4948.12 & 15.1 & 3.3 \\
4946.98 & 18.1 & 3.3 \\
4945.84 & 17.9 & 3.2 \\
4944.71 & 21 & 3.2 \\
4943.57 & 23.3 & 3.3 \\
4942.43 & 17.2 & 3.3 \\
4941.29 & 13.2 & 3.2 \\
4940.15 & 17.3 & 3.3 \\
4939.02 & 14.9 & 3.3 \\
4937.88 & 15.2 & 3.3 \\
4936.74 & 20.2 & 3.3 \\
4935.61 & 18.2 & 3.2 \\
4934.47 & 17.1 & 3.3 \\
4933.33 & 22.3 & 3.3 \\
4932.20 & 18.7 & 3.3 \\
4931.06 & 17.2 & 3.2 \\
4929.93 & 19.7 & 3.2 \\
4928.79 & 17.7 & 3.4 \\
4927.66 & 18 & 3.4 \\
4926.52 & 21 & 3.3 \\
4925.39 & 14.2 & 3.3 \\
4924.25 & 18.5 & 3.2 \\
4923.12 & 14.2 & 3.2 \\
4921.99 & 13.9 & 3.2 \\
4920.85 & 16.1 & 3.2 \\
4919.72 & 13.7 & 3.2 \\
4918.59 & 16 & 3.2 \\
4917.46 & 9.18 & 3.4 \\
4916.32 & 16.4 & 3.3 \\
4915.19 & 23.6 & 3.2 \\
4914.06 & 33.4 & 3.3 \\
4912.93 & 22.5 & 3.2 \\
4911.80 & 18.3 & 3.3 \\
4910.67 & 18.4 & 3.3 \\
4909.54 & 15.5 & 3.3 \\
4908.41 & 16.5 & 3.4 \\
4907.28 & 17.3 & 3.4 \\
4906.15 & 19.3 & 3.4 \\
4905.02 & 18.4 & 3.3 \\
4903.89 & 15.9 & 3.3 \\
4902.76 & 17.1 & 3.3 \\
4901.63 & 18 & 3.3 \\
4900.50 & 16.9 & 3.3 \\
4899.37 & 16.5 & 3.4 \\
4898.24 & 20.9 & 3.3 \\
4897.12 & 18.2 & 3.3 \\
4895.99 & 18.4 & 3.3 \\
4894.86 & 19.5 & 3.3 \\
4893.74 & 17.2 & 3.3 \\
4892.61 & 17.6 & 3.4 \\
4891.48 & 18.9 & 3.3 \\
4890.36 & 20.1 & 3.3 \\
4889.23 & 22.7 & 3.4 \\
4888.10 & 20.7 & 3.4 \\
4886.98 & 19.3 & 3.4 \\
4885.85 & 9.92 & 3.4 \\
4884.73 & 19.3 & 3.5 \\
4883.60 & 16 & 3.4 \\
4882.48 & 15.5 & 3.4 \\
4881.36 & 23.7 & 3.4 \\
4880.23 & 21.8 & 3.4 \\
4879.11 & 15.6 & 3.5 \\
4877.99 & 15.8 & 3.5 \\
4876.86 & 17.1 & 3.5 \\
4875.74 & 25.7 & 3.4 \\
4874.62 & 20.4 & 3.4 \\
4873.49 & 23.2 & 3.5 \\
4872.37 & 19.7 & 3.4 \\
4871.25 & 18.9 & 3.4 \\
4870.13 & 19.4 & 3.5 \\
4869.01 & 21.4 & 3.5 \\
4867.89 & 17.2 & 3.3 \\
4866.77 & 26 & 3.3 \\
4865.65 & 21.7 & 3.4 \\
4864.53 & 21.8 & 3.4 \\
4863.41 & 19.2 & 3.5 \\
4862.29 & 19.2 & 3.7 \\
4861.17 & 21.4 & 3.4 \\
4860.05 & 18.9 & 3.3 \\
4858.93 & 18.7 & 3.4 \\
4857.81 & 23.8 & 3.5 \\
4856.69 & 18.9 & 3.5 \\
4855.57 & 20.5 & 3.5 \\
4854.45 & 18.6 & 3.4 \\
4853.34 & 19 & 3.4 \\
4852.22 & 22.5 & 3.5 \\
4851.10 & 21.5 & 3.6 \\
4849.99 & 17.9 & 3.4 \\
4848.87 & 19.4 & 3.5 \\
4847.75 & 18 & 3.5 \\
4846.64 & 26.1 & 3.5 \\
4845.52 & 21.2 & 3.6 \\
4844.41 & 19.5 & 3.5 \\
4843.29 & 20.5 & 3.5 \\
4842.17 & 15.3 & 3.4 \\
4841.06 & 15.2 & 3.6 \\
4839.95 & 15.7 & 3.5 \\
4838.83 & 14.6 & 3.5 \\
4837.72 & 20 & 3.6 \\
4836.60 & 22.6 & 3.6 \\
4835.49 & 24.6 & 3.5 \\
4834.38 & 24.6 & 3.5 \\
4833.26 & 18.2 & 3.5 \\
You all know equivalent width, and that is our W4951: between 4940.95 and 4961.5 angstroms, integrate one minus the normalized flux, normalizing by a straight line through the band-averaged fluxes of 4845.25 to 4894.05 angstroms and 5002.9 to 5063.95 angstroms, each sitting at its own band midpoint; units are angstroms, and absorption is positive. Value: 0.7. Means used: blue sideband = 19.8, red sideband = 18.8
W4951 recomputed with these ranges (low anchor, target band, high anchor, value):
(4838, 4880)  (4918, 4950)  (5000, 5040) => 3.3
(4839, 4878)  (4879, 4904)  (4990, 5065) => 1.8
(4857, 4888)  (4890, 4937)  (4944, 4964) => 2.6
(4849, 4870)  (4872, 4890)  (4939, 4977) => 0.8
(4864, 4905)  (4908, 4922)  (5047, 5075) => 0.7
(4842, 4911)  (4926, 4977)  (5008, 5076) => 1.0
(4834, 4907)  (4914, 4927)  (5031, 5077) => 1.6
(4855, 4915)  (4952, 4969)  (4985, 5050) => -0.3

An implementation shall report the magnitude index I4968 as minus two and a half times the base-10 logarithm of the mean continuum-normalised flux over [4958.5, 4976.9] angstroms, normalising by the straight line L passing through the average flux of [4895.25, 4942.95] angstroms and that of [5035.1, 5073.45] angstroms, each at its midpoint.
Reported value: -0.09 mag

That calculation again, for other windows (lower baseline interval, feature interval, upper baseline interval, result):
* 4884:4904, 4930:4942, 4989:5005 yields 0.05 mag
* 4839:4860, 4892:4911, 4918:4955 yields 0.03 mag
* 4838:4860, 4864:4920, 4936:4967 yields 0.00 mag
